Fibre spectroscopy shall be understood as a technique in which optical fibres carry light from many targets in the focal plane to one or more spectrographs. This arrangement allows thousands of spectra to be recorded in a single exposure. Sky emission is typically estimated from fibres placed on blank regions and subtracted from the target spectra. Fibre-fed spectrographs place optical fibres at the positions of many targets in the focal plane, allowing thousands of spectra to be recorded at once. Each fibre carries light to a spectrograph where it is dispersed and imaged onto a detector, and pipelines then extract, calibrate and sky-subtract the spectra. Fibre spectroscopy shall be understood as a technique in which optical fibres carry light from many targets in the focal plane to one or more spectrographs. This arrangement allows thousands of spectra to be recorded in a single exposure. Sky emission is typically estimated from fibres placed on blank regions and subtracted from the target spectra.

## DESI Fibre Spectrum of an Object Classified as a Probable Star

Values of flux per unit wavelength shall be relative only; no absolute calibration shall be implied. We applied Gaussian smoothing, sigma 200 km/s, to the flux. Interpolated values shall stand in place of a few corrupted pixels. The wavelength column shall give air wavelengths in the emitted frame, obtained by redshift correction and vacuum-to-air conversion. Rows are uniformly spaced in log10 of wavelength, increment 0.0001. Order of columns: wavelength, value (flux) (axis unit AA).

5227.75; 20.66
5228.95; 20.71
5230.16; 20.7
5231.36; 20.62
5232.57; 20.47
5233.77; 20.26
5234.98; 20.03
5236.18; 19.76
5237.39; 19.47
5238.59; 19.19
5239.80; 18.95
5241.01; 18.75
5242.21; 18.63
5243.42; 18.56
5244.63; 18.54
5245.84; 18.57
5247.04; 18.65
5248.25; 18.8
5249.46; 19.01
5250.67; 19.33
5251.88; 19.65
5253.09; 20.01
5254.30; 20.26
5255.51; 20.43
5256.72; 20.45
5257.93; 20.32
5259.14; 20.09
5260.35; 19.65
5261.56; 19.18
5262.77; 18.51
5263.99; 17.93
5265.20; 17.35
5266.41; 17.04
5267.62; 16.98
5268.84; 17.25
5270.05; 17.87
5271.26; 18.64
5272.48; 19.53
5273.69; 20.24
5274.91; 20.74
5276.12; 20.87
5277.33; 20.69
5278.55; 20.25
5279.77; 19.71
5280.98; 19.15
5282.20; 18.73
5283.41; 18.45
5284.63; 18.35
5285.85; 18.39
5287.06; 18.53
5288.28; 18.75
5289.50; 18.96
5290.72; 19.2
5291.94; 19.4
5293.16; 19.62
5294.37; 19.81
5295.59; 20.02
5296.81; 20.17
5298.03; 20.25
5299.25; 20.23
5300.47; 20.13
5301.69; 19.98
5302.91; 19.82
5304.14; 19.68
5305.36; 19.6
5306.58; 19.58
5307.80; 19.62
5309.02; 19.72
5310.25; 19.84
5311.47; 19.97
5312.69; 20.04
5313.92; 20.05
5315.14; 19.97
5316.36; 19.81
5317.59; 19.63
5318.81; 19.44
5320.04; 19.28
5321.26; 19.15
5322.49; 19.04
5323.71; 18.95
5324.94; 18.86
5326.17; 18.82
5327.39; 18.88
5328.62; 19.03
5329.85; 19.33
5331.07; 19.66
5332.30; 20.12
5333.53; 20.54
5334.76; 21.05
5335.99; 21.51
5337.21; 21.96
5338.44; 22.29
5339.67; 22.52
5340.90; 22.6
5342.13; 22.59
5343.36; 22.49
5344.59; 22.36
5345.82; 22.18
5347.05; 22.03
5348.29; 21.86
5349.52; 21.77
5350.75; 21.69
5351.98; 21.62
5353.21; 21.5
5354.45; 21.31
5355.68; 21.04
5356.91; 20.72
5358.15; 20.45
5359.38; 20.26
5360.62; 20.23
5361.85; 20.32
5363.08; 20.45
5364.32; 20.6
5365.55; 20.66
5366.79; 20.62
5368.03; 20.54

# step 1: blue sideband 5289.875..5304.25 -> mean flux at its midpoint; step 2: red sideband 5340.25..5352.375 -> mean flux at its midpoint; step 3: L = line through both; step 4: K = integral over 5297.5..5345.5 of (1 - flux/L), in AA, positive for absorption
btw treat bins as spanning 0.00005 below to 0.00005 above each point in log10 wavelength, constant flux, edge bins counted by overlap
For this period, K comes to 1.72 AA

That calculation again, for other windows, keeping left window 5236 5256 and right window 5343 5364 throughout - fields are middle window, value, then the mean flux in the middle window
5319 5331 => 1.0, 19.1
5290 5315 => 0.6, 19.8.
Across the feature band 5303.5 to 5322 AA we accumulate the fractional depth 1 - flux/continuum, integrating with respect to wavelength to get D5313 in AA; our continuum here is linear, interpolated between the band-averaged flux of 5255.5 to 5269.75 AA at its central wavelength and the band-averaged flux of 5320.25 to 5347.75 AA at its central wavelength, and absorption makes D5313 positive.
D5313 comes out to 0.4 AA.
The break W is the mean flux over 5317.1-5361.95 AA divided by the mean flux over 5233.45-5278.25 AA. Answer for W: 1.1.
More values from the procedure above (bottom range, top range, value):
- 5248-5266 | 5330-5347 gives 1.12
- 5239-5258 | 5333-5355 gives 1.14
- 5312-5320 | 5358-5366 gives 1.03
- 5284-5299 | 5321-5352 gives 1.08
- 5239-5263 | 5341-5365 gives 1.11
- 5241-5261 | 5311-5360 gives 1.06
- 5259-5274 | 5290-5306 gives 1.08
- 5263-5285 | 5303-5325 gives 1.04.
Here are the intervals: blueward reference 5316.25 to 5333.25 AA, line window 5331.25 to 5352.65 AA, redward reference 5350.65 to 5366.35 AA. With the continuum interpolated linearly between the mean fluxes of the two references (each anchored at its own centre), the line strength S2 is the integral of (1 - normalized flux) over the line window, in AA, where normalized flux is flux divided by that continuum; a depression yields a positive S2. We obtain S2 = -1.8 AA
